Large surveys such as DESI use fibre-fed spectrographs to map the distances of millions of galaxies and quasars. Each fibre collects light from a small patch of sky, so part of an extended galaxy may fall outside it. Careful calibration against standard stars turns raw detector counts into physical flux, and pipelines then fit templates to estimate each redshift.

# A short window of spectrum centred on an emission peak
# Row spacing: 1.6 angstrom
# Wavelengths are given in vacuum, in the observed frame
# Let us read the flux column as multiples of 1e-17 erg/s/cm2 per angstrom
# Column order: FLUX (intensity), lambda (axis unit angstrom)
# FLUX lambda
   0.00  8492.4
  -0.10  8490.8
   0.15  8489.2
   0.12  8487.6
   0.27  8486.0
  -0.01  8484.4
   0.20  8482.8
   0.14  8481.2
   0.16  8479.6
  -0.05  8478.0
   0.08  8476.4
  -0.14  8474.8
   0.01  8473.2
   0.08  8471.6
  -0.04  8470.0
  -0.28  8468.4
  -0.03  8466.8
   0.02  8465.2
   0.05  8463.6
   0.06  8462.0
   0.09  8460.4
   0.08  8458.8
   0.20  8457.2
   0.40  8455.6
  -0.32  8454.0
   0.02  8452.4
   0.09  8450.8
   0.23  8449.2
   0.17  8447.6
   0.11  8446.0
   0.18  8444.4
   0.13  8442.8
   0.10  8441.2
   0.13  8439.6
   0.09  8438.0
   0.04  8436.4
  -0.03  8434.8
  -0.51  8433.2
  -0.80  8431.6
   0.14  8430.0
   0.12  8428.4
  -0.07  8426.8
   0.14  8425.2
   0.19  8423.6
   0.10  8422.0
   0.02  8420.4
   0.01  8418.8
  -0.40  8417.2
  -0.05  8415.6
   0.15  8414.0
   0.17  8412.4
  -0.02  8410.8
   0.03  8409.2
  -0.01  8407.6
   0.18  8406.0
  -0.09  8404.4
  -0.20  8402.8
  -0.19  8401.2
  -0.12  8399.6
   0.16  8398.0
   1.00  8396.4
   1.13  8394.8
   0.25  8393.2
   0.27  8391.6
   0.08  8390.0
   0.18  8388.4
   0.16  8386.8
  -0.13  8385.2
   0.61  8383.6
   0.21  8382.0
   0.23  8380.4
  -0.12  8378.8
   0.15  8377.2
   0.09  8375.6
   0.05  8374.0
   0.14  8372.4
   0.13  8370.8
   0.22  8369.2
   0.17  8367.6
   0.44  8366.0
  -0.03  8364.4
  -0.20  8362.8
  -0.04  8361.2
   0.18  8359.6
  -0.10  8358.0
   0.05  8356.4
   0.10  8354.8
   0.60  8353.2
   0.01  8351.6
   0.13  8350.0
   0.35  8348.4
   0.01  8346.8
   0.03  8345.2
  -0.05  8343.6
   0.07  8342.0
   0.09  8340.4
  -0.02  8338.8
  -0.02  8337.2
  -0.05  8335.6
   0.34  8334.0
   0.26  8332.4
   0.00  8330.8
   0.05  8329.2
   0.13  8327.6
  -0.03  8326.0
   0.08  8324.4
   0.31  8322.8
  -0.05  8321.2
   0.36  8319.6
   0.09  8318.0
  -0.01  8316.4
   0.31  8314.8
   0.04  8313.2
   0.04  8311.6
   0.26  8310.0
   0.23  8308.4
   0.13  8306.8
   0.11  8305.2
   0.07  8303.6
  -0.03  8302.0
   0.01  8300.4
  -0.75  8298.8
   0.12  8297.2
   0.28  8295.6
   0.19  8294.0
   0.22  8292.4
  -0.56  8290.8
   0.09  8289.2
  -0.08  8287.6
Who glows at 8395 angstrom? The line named H-gamma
